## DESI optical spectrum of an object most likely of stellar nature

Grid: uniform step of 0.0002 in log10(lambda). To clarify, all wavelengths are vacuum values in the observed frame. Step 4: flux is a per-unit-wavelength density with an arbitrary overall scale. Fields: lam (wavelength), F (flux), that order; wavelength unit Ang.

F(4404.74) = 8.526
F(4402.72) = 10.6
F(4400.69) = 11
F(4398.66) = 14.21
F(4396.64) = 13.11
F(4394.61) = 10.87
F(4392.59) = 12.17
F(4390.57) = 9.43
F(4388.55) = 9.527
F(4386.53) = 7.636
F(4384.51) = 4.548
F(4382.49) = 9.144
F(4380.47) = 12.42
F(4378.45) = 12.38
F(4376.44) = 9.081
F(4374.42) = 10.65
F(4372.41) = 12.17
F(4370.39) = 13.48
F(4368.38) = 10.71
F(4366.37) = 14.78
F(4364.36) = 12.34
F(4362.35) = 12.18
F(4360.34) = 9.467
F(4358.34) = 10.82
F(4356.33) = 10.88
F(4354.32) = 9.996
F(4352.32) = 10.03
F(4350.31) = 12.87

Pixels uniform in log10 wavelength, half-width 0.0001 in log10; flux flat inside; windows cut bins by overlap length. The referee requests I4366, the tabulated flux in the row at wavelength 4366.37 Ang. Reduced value 14.78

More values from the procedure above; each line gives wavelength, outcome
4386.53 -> 7.636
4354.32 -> 9.996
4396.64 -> 13.11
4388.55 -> 9.527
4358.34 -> 10.82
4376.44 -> 9.081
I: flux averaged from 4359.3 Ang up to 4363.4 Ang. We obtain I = 10.9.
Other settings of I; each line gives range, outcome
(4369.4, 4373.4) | 12.8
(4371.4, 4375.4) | 11.4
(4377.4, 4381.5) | 12.3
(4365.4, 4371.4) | 13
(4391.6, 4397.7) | 12.1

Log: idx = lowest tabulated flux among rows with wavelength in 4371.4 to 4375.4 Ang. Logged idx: 10.65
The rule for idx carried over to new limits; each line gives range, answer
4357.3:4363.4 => 9.467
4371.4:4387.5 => 4.548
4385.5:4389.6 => 7.636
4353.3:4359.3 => 9.996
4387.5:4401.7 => 9.43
